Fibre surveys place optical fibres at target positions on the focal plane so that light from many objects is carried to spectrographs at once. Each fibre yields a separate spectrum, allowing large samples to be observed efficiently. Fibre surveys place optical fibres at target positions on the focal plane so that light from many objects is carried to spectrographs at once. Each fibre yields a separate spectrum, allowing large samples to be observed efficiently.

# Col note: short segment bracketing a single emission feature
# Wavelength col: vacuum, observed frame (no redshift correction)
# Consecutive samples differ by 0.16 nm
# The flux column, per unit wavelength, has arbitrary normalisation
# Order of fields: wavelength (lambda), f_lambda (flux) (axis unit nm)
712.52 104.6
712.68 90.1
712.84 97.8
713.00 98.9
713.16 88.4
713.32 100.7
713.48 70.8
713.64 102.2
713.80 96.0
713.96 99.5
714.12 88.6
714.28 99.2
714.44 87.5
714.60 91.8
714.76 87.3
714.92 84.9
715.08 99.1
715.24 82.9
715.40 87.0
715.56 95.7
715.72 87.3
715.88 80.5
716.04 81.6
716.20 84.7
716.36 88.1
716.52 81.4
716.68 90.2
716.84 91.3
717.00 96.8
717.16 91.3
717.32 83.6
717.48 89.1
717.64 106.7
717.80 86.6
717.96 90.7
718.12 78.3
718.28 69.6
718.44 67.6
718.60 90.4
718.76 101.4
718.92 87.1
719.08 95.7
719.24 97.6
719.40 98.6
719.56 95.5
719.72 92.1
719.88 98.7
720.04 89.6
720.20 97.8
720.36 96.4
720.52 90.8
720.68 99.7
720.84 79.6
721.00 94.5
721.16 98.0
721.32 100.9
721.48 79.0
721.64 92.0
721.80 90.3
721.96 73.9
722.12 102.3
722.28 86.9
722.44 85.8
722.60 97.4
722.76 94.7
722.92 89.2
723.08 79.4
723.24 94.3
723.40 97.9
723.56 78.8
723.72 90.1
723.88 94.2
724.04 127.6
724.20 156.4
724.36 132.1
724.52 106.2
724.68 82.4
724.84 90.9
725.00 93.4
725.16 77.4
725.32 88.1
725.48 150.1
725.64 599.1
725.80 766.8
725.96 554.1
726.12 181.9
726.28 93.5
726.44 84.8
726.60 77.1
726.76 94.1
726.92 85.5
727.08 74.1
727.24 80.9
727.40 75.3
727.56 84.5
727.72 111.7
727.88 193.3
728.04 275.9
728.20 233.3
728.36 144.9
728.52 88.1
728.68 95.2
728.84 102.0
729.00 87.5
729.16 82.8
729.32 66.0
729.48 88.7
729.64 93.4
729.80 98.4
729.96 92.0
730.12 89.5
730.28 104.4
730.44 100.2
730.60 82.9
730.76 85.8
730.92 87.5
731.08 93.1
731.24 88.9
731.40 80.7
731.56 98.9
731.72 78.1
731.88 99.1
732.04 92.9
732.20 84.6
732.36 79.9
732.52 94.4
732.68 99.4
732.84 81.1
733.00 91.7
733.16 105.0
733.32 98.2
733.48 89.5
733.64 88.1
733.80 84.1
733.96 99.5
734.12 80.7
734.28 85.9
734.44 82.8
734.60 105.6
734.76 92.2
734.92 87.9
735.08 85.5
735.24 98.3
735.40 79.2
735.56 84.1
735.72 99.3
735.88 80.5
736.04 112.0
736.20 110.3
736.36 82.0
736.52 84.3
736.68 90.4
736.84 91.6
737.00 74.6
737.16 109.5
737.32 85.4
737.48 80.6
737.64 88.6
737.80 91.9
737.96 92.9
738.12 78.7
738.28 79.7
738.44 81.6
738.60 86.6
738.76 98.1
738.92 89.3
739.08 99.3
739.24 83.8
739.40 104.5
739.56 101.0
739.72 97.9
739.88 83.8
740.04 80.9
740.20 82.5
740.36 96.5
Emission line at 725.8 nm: H-alpha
